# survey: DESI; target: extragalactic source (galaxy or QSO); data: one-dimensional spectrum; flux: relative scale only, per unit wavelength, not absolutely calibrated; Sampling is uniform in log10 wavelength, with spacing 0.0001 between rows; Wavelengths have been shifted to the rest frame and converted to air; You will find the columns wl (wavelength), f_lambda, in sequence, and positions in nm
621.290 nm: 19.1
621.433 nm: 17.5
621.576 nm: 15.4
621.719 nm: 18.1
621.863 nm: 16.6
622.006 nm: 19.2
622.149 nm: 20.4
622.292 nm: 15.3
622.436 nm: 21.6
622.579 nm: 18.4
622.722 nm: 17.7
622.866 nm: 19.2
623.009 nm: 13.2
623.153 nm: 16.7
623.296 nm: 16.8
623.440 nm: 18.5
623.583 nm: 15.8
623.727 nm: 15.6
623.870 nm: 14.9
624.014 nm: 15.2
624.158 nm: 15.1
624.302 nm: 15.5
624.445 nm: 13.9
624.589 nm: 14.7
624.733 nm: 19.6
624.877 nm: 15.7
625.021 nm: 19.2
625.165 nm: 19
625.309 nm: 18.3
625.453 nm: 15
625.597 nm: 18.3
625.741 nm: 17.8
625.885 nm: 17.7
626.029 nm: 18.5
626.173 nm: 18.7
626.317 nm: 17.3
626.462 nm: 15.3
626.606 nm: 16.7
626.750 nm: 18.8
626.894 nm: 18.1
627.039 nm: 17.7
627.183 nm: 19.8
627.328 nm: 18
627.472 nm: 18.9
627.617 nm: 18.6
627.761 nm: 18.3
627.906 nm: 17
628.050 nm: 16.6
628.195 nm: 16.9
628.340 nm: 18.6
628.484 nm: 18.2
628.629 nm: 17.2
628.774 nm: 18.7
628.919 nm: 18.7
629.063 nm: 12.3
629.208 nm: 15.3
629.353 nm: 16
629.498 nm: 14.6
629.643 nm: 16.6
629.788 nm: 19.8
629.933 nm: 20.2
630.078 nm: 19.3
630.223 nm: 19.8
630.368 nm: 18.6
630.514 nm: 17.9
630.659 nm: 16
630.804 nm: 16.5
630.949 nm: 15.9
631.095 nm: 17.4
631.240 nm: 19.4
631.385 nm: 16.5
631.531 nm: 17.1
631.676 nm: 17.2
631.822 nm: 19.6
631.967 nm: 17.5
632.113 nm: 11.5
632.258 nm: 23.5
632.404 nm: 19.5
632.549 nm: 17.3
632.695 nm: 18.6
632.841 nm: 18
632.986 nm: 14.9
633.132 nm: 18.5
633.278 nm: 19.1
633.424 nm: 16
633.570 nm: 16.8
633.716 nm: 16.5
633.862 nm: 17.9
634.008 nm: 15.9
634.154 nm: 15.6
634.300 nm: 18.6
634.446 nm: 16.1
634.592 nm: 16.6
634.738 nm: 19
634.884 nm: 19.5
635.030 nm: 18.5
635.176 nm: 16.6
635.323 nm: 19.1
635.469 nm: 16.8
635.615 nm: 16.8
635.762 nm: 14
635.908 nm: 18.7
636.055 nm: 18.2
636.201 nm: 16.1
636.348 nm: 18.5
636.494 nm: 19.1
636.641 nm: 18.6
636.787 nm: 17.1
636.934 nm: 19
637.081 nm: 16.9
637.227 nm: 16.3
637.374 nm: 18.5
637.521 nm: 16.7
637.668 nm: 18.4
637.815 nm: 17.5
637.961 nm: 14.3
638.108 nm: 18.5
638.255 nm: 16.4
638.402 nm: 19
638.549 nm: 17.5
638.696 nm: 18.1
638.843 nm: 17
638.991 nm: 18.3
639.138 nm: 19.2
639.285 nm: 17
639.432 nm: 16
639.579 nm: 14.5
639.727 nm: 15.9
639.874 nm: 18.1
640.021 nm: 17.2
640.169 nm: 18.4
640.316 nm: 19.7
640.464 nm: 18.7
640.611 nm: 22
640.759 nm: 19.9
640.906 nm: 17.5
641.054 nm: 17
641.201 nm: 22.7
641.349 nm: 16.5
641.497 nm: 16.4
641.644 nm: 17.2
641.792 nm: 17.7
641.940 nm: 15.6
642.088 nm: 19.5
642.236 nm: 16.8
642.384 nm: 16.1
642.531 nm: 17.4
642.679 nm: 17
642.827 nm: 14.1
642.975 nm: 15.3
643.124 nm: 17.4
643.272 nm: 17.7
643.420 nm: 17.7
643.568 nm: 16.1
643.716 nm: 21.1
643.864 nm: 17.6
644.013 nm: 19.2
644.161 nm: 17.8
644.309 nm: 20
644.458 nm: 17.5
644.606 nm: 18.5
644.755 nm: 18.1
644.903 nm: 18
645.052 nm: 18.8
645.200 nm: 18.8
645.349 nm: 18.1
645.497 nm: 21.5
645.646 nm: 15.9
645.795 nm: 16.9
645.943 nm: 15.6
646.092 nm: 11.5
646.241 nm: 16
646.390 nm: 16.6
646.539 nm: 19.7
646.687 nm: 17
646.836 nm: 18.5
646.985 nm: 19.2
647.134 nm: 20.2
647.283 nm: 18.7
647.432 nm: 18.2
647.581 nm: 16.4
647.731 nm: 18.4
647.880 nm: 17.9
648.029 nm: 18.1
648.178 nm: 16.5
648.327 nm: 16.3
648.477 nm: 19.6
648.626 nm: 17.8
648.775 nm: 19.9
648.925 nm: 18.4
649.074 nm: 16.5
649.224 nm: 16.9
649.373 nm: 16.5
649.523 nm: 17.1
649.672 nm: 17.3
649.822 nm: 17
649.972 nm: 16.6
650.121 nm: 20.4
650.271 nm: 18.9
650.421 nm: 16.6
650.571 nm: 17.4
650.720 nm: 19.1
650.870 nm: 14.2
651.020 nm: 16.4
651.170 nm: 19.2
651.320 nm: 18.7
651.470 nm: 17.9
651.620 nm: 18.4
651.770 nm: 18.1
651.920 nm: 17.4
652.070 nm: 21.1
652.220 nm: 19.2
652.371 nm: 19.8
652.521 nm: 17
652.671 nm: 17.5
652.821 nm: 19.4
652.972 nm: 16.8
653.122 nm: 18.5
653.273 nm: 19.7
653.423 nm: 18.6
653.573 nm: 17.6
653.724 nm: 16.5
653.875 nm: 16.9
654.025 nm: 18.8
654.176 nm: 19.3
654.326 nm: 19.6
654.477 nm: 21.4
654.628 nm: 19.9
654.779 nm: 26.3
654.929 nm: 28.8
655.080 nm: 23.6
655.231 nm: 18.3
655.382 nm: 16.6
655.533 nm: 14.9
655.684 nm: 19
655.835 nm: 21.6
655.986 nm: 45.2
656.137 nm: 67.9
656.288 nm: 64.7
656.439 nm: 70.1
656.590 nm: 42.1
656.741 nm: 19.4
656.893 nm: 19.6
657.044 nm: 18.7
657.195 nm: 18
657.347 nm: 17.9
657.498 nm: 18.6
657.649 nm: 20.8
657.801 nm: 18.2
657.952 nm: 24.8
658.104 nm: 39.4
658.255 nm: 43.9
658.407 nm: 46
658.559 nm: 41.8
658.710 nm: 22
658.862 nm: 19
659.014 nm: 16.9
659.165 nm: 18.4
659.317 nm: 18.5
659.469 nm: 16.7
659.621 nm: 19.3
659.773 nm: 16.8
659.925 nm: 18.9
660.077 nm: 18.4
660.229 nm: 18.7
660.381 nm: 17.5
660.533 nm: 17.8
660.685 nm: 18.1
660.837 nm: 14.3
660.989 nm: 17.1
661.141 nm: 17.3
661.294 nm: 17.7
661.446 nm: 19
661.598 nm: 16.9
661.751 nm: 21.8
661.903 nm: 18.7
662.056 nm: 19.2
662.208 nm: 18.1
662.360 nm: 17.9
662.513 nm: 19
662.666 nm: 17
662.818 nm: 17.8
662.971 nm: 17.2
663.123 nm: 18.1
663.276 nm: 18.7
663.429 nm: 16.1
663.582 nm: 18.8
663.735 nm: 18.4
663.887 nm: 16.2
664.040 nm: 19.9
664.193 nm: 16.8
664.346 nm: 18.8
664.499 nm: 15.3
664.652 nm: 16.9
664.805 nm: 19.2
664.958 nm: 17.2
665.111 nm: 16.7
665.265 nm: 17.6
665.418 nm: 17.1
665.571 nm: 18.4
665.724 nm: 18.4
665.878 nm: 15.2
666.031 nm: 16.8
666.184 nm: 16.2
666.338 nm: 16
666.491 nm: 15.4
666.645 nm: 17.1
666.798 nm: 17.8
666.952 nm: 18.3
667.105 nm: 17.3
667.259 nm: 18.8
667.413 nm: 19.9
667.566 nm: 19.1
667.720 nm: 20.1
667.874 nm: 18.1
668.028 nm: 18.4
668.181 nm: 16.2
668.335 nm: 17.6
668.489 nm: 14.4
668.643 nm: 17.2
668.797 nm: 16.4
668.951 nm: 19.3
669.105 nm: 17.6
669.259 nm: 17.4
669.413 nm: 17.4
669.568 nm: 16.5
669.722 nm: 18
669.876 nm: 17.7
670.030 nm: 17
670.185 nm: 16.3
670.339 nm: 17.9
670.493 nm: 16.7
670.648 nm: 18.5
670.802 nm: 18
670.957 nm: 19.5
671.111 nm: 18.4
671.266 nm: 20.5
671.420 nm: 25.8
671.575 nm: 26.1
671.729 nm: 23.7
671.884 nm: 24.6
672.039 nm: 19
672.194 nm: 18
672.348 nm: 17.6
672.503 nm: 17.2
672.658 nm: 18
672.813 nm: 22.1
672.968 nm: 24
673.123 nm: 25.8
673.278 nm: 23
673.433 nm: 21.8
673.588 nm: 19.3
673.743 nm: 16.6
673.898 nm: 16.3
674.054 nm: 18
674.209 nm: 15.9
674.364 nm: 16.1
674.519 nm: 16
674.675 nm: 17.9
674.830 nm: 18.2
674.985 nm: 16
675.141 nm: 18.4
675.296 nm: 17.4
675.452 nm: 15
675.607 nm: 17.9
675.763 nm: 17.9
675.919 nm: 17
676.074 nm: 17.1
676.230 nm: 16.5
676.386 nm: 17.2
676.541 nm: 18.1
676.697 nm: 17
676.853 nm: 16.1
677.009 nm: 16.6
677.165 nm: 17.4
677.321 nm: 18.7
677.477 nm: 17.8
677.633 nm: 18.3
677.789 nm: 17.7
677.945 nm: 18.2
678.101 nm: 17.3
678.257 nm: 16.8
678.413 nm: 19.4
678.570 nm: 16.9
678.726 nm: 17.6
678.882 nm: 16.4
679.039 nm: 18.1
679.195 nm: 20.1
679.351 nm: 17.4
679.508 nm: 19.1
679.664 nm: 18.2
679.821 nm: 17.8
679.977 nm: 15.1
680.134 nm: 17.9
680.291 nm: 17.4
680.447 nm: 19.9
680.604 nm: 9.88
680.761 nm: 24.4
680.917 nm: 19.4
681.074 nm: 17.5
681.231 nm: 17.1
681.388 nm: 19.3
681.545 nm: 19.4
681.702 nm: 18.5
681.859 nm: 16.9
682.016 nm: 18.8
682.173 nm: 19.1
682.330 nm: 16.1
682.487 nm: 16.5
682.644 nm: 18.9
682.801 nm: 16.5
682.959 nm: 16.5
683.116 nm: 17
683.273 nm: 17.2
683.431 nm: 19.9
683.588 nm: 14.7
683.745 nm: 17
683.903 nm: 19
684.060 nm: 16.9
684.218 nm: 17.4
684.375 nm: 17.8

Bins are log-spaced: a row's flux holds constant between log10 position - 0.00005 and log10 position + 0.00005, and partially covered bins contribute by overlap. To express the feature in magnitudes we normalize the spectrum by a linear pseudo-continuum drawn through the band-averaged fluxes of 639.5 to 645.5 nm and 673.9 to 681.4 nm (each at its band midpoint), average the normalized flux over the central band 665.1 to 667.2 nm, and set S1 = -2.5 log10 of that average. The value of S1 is 0.04 mag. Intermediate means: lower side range 17.9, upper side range 17.5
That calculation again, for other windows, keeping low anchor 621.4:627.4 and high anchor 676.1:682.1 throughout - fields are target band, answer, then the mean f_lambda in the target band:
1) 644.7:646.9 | 0.004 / 17.4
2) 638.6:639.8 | 0.025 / 17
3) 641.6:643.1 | 0.048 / 16.7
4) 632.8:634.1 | 0.020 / 17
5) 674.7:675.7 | 0.034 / 17.2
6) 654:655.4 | -0.222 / 21.5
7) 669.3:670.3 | 0.032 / 17.2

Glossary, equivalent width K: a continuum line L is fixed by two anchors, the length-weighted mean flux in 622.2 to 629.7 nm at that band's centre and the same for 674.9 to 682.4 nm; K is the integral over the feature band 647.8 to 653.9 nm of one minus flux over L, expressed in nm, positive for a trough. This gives -0.18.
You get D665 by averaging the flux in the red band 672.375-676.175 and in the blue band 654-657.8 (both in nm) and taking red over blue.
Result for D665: 0.67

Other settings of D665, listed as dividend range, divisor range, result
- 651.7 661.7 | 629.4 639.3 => 1.33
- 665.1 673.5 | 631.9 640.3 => 1.07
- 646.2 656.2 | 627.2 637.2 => 1.12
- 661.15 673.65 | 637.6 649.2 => 1.04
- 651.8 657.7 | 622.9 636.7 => 1.40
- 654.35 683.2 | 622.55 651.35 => 1.13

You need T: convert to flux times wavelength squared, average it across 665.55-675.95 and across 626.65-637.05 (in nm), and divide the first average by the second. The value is 1.2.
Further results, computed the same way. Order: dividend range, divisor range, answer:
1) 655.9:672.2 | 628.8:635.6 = 1.33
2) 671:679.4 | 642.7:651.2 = 1.15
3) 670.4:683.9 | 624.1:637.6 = 1.21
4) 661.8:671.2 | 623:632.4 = 1.15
